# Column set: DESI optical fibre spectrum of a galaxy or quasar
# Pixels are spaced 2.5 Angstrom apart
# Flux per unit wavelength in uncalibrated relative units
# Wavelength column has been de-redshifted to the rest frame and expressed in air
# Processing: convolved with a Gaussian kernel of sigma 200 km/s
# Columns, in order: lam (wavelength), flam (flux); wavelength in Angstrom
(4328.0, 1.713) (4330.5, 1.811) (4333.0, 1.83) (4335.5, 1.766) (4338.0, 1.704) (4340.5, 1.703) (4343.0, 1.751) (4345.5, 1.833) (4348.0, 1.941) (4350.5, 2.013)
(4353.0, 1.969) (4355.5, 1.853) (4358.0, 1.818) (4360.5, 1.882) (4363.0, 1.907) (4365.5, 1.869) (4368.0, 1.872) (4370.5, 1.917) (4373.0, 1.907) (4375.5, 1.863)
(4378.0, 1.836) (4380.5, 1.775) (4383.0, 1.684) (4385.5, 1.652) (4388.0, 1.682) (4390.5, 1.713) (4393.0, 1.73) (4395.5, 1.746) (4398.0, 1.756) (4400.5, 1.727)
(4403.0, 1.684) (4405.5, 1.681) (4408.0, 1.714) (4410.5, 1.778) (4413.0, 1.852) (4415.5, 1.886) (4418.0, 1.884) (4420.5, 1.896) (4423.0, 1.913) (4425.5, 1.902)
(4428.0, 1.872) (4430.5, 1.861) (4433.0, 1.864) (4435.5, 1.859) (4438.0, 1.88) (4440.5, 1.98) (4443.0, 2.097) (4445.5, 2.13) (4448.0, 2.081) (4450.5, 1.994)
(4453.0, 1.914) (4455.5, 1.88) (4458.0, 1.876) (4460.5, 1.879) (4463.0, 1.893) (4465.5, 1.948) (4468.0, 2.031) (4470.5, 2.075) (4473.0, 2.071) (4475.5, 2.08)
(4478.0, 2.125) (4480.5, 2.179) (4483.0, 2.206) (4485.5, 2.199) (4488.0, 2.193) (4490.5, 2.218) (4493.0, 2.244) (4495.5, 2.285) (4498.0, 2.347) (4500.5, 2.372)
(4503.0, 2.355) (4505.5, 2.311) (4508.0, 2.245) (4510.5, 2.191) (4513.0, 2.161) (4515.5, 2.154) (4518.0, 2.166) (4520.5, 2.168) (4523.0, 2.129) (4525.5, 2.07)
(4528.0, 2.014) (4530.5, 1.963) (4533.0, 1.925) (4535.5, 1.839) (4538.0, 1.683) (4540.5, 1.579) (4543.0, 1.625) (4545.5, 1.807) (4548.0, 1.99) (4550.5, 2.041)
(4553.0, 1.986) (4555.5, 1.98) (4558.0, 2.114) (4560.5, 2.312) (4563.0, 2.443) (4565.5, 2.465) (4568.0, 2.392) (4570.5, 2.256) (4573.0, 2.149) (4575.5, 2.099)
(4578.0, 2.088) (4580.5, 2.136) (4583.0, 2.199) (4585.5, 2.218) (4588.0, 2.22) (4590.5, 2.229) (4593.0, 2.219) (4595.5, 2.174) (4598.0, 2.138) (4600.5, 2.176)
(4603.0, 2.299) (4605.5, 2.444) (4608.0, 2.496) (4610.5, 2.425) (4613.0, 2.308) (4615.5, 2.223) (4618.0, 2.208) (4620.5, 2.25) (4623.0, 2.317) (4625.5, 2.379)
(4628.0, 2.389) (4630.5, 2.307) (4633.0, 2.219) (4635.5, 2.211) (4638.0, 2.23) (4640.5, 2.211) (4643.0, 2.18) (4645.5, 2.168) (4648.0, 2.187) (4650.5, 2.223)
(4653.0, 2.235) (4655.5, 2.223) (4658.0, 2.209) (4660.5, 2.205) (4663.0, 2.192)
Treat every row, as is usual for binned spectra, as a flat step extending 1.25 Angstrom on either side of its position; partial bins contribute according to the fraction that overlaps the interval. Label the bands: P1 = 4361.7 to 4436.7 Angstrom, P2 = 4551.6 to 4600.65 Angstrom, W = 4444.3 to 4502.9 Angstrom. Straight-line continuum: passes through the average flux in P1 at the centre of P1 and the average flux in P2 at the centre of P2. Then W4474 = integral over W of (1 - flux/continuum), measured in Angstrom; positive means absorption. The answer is -3.75 Angstrom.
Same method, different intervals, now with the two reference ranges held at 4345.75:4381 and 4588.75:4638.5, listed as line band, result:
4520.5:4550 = 3.64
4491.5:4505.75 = -1.47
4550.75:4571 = -0.31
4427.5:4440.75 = 0.79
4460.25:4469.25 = 0.45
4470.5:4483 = -0.32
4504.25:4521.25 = -0.62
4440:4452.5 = -0.21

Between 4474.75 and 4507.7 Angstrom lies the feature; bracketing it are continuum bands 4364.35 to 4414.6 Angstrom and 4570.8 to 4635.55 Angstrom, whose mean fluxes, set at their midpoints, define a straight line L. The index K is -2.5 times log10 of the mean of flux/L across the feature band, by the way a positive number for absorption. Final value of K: -0.12 mag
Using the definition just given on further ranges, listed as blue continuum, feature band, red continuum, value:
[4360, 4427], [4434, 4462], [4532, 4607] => -0.03 mag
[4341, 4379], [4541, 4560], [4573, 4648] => 0.12 mag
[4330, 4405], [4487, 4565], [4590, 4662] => -0.01 mag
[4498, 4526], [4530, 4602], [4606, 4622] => 0.09 mag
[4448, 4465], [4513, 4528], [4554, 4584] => -0.02 mag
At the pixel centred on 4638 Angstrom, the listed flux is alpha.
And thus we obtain 2.23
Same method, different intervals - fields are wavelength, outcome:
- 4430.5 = 1.861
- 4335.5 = 1.766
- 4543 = 1.625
